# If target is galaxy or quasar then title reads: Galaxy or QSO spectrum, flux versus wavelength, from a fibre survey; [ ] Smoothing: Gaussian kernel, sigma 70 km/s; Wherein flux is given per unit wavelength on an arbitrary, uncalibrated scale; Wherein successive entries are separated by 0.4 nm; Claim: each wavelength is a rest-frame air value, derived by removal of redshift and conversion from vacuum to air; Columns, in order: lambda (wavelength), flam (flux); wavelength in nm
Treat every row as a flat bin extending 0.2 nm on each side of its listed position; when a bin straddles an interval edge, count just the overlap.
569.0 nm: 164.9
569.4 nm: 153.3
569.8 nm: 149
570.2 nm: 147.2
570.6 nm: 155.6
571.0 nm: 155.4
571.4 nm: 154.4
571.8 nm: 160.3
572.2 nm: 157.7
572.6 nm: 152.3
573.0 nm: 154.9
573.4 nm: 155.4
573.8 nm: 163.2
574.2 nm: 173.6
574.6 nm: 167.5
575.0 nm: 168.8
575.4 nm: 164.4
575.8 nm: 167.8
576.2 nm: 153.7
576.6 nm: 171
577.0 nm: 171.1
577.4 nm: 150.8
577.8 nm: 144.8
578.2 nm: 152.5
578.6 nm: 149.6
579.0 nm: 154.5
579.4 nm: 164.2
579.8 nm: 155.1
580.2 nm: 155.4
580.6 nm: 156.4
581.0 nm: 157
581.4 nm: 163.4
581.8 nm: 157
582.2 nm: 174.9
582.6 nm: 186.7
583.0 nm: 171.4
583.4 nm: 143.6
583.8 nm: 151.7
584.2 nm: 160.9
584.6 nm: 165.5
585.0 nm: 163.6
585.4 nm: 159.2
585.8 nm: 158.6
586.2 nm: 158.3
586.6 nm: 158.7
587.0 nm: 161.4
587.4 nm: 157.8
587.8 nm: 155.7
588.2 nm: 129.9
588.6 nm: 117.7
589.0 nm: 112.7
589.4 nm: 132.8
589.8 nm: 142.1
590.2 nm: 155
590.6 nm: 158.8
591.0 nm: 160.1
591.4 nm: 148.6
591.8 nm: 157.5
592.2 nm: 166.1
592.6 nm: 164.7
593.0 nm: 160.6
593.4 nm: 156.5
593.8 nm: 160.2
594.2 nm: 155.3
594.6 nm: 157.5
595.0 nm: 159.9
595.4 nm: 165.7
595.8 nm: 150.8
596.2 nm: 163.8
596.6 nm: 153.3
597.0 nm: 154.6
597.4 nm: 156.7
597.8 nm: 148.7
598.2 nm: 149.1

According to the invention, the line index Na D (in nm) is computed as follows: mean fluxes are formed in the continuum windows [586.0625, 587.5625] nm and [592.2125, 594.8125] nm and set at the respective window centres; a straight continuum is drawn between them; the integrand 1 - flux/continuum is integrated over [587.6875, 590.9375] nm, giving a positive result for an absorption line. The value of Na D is 0.42 nm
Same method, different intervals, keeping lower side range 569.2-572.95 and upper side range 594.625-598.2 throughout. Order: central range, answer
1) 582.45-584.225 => -0.08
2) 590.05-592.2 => -0.02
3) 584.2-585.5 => -0.06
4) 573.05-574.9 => -0.12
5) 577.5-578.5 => 0.04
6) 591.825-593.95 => -0.07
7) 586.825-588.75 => 0.13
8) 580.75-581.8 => -0.03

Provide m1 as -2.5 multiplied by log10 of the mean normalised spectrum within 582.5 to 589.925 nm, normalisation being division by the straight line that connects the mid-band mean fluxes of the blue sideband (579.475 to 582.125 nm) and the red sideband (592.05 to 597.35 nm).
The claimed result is 0.05 mag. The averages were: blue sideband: 159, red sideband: 159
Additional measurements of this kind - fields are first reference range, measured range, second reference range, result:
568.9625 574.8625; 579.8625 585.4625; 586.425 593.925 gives -0.06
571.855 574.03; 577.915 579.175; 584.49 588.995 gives 0.02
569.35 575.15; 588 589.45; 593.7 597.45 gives 0.28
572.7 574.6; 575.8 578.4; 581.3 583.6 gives 0.04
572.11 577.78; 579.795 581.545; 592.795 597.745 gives 0.02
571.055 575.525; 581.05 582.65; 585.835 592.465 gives -0.09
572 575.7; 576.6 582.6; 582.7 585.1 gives 0.01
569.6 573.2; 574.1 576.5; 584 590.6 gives -0.09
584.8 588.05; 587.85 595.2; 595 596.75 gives 0.06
